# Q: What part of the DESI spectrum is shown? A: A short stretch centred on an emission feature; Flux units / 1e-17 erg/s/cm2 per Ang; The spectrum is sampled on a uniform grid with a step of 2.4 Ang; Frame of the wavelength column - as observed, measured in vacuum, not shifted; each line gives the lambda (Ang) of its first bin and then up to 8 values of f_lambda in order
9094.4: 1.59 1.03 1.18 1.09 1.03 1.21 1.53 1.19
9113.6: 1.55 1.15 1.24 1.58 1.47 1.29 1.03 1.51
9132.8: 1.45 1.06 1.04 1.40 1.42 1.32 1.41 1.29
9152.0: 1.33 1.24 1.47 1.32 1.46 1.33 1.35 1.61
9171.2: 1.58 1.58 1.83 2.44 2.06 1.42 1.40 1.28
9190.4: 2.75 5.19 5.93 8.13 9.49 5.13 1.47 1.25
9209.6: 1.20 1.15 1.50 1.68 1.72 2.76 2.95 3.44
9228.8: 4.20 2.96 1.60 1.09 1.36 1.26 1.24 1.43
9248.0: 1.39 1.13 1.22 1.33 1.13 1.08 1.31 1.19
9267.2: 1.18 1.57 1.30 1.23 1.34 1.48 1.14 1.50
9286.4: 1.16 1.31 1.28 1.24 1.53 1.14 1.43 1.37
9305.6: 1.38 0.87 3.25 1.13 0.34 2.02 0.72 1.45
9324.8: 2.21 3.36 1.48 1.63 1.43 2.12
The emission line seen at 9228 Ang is [N II]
